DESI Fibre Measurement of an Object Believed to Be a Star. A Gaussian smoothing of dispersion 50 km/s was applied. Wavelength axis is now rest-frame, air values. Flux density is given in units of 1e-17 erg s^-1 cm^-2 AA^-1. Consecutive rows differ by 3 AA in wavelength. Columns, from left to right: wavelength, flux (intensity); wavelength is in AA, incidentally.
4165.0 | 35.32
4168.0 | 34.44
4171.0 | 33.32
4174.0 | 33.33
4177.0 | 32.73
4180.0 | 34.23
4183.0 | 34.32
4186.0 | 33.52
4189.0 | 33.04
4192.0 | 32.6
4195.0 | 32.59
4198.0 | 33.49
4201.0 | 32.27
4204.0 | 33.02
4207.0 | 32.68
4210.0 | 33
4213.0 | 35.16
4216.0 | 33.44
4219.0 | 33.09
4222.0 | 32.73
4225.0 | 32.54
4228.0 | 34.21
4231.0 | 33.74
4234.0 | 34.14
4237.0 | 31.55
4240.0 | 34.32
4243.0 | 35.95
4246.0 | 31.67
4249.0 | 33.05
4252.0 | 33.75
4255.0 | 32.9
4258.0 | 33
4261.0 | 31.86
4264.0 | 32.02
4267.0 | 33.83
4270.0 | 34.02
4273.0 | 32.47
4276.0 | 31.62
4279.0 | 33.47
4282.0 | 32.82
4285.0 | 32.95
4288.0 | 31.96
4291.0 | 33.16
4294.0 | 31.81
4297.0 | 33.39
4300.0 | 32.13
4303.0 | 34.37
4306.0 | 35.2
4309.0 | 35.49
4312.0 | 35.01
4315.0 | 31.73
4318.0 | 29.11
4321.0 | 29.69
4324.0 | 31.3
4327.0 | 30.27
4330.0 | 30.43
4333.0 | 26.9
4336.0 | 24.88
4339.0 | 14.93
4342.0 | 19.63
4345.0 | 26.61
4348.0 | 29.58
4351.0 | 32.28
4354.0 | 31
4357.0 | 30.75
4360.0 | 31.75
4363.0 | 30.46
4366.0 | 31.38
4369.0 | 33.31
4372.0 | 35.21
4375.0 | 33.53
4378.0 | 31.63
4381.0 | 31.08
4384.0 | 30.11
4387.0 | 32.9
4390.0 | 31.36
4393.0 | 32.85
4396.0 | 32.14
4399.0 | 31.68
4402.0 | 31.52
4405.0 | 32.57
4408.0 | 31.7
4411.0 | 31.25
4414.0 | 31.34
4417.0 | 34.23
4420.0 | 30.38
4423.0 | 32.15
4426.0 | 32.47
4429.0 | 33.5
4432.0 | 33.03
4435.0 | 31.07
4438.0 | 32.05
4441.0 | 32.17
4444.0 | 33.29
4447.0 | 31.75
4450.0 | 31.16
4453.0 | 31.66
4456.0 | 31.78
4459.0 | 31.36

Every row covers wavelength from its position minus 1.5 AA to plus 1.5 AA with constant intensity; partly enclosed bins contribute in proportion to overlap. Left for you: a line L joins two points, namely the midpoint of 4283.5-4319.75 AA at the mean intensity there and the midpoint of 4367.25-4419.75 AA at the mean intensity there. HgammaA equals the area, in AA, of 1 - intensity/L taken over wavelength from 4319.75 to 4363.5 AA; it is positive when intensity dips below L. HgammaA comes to 6.3 AA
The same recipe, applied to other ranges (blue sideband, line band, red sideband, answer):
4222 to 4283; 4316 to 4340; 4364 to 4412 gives 3.7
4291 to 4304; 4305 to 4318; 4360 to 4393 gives -0.4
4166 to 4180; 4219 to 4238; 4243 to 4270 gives 0.0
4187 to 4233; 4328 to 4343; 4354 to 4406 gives 4.0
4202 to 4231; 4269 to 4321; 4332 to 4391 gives -2.7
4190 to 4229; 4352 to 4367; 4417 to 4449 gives 0.7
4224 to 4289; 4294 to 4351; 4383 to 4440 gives 5.3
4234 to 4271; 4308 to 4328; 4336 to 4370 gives -1.2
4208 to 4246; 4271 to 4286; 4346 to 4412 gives 0.1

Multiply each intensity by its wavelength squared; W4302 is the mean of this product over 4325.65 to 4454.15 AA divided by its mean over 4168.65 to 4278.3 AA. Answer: 1.00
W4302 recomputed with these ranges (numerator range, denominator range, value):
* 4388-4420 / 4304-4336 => 1.06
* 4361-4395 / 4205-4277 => 1.03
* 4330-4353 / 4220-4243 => 0.80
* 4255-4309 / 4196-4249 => 1.02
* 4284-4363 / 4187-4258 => 0.95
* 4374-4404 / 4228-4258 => 1.02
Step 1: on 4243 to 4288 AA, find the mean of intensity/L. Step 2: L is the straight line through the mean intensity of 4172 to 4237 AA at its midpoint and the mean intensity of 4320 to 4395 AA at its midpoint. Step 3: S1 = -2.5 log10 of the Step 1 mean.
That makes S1 -0.03 mag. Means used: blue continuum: 33.3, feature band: 32.9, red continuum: 29.8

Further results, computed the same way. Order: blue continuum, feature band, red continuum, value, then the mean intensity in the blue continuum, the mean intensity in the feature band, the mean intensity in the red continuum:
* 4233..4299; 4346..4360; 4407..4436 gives 0.057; 33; 30.8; 32.1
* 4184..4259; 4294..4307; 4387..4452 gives -0.023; 33.3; 33.5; 32.1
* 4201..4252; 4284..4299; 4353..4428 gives 0.006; 33.4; 32.6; 32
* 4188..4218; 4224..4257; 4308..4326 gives -0.024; 33.1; 33.4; 31.9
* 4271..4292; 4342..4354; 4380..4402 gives 0.131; 32.7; 28.4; 31.7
